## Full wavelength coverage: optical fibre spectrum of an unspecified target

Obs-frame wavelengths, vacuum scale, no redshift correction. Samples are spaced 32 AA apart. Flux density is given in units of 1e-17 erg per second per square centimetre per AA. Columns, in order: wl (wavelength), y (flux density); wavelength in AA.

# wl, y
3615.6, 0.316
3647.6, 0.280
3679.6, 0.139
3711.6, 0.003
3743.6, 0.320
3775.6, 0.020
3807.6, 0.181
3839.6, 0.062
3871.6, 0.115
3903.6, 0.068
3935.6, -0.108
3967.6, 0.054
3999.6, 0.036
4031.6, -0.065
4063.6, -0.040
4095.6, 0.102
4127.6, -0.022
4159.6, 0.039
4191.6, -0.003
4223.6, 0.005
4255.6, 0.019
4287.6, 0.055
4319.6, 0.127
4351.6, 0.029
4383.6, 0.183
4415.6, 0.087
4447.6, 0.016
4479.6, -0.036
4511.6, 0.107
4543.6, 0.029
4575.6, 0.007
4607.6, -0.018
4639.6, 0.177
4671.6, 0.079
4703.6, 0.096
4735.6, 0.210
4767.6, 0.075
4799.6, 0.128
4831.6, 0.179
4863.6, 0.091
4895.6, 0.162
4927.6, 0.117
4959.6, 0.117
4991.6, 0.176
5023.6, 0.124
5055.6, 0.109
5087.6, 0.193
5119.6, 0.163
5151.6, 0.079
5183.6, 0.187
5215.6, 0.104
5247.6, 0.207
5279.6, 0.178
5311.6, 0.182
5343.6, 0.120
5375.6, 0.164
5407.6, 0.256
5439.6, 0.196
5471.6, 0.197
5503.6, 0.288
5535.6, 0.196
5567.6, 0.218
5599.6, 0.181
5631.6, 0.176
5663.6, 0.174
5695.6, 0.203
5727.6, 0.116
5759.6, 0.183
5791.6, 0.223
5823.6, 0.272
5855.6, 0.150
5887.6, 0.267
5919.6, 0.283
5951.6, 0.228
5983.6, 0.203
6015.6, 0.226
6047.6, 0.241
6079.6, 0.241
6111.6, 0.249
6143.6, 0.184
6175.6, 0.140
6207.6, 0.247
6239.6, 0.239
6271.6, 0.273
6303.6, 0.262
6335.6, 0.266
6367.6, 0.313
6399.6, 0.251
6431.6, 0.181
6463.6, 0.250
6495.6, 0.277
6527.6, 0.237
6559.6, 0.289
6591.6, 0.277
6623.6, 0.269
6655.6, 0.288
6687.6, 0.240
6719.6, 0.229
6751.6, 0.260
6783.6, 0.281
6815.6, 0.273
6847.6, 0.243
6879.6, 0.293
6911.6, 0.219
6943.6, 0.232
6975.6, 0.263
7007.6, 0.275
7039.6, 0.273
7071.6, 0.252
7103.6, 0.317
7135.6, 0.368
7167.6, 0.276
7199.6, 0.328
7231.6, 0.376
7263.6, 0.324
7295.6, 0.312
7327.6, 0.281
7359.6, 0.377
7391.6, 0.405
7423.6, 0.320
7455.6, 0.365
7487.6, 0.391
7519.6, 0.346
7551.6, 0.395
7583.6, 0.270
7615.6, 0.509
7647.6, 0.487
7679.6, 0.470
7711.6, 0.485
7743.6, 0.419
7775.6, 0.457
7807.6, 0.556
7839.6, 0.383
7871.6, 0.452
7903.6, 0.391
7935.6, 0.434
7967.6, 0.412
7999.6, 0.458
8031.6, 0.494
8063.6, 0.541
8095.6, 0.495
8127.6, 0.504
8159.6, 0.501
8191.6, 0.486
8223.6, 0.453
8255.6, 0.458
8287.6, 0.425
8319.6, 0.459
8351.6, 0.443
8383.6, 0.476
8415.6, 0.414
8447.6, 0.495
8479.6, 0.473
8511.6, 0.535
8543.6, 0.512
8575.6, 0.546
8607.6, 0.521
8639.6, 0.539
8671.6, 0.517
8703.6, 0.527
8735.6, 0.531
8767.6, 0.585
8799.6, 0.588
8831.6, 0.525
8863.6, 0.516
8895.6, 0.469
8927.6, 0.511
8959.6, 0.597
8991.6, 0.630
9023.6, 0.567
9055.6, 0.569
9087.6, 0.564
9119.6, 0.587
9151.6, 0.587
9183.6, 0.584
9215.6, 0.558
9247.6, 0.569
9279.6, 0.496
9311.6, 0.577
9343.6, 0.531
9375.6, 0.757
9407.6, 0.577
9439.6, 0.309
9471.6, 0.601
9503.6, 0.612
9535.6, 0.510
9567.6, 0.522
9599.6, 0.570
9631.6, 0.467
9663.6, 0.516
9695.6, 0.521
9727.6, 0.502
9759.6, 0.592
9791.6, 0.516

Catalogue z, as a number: 0.91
